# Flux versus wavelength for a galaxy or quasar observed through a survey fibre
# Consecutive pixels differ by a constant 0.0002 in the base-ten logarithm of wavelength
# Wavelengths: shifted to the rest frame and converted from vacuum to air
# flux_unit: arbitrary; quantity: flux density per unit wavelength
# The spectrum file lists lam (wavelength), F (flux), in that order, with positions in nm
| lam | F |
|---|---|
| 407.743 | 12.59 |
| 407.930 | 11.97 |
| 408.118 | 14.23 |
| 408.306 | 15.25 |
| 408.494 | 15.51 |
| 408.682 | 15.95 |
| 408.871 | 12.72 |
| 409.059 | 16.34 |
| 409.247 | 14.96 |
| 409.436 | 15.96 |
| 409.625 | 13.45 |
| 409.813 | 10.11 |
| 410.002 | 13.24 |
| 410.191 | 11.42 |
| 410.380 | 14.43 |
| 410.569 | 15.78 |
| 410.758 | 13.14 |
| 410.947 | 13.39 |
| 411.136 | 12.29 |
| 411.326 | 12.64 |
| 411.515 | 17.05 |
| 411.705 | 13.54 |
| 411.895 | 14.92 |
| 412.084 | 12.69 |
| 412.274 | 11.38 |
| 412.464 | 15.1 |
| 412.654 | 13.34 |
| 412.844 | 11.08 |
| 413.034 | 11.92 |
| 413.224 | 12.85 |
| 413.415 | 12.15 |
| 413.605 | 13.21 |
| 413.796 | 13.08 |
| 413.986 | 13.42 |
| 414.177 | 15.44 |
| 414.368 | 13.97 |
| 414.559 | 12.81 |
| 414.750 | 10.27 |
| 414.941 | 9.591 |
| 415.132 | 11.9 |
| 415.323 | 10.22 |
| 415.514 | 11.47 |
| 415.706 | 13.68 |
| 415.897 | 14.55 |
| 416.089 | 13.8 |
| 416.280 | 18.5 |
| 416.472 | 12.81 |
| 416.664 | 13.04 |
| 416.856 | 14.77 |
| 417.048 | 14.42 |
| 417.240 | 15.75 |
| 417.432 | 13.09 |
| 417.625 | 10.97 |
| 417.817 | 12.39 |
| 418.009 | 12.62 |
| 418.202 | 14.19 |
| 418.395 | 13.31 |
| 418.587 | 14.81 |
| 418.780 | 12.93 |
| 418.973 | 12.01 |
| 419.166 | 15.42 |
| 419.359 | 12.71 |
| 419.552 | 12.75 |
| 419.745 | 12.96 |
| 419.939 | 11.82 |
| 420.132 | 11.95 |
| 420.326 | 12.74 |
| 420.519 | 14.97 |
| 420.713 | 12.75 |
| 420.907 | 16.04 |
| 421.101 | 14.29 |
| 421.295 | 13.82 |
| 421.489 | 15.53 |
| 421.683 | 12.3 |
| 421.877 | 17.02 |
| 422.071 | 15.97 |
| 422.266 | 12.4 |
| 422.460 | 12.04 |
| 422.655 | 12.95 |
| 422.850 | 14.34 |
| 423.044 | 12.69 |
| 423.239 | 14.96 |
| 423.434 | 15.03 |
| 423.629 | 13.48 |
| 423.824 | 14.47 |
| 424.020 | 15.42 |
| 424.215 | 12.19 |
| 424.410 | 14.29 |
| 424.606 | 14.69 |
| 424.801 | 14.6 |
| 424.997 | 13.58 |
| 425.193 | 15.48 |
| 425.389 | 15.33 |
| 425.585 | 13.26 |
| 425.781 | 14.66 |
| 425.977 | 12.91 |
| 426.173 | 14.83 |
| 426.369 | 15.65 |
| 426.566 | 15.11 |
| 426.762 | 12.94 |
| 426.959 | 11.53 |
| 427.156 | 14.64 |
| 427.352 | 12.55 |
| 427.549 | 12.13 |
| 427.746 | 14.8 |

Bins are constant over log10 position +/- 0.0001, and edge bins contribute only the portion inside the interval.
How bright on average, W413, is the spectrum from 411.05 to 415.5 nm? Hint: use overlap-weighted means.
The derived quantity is 12.8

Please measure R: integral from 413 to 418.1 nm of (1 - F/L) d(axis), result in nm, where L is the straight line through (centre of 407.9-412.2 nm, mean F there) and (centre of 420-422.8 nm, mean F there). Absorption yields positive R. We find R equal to 0.31 nm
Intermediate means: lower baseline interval 14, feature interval 13.1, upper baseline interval 13.9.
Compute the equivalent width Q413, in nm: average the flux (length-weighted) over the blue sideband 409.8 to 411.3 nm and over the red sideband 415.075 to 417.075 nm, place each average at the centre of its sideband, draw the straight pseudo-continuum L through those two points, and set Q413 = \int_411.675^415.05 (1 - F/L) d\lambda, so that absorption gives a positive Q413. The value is 0.136 nm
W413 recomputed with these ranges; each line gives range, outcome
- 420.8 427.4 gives 14.2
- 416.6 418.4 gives 13.5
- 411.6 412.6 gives 13.5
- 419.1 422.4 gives 13.8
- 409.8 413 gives 13.3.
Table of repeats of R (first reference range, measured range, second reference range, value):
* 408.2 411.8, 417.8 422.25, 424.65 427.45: 0.12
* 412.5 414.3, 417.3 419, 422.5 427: 0.06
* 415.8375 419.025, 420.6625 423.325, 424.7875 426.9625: -0.01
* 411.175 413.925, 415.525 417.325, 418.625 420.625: -0.18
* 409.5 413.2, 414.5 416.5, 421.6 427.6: 0.12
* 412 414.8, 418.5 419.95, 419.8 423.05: 0.03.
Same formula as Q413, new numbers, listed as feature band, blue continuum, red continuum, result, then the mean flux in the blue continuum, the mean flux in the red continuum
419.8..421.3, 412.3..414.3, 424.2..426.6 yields 0.04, 13.1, 14.4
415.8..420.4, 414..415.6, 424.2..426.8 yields -0.28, 12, 14.3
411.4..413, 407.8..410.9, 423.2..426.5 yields 0.06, 14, 14.4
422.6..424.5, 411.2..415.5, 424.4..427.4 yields -0.01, 12.8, 14.1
